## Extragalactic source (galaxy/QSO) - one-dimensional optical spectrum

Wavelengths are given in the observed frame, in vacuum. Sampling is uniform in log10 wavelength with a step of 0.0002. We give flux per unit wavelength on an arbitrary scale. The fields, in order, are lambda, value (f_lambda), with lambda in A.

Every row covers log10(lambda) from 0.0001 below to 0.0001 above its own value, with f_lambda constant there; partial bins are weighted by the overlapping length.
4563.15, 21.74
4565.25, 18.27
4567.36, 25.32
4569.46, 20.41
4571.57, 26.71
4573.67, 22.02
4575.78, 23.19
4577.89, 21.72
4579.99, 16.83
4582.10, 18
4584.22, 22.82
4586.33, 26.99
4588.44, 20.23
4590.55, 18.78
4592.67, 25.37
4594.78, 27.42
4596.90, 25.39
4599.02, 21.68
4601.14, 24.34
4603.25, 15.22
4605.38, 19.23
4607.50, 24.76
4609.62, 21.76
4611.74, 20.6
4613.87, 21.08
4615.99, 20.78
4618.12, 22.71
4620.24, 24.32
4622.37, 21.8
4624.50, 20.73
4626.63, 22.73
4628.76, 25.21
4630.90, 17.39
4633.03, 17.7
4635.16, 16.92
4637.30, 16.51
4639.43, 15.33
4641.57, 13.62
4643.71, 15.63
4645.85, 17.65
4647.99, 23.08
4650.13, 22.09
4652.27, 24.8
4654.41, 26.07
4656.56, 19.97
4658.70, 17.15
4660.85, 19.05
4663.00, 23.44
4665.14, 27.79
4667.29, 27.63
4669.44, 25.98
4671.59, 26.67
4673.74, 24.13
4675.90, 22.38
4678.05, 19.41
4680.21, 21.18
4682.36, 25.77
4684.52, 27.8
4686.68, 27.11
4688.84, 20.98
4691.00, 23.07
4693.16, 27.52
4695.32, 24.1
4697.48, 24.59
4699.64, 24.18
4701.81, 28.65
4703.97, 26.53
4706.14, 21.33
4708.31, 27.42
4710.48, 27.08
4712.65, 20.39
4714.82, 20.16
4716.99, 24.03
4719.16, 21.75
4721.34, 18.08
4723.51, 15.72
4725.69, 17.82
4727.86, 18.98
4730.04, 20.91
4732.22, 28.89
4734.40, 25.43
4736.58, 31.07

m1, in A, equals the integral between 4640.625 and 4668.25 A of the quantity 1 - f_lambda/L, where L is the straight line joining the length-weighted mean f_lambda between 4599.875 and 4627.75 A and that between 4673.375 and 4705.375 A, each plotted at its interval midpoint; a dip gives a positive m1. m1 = 2.1 A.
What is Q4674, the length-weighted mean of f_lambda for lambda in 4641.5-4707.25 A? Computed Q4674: 23.4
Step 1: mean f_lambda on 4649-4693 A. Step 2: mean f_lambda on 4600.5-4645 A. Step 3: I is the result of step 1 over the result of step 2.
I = 1.19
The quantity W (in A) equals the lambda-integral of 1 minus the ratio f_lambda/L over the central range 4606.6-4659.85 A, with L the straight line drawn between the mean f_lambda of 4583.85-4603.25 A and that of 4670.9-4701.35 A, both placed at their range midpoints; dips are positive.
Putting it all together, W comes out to 7.4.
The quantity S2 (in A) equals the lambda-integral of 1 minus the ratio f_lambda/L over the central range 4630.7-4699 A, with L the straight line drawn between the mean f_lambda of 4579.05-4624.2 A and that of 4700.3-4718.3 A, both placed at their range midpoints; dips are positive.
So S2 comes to 4.0 A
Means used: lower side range 21.9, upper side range 24.4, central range 22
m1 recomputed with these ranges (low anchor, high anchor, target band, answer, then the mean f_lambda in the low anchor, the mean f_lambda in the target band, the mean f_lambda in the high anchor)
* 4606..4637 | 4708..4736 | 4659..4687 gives -3.3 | 21.2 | 24.2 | 22.1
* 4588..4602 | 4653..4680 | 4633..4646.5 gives 4.2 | 23.4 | 16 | 23.3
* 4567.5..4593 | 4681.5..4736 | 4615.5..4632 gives 0.4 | 21.9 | 22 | 23.6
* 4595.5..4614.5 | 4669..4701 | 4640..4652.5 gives 2.2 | 21.7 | 19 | 24.3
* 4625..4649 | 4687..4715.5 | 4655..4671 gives -1.8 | 18.4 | 23.2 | 24.4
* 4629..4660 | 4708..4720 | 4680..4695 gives -2.3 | 19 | 25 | 23.3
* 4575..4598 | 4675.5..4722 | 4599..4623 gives 1.3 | 22.4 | 21.5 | 23.9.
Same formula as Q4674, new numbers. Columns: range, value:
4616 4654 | 20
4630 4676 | 20.9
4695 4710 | 25.4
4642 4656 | 21.1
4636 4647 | 15.8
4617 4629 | 22.8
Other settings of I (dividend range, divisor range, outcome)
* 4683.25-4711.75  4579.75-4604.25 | 1.15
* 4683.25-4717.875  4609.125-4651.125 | 1.24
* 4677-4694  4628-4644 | 1.40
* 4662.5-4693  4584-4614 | 1.10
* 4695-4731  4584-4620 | 1.00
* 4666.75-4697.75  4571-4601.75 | 1.08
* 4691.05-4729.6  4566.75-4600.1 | 1.01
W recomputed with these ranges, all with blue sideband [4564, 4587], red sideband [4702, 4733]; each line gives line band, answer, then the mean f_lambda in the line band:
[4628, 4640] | 2.1 A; 18.1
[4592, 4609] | -0.7 A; 22.8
